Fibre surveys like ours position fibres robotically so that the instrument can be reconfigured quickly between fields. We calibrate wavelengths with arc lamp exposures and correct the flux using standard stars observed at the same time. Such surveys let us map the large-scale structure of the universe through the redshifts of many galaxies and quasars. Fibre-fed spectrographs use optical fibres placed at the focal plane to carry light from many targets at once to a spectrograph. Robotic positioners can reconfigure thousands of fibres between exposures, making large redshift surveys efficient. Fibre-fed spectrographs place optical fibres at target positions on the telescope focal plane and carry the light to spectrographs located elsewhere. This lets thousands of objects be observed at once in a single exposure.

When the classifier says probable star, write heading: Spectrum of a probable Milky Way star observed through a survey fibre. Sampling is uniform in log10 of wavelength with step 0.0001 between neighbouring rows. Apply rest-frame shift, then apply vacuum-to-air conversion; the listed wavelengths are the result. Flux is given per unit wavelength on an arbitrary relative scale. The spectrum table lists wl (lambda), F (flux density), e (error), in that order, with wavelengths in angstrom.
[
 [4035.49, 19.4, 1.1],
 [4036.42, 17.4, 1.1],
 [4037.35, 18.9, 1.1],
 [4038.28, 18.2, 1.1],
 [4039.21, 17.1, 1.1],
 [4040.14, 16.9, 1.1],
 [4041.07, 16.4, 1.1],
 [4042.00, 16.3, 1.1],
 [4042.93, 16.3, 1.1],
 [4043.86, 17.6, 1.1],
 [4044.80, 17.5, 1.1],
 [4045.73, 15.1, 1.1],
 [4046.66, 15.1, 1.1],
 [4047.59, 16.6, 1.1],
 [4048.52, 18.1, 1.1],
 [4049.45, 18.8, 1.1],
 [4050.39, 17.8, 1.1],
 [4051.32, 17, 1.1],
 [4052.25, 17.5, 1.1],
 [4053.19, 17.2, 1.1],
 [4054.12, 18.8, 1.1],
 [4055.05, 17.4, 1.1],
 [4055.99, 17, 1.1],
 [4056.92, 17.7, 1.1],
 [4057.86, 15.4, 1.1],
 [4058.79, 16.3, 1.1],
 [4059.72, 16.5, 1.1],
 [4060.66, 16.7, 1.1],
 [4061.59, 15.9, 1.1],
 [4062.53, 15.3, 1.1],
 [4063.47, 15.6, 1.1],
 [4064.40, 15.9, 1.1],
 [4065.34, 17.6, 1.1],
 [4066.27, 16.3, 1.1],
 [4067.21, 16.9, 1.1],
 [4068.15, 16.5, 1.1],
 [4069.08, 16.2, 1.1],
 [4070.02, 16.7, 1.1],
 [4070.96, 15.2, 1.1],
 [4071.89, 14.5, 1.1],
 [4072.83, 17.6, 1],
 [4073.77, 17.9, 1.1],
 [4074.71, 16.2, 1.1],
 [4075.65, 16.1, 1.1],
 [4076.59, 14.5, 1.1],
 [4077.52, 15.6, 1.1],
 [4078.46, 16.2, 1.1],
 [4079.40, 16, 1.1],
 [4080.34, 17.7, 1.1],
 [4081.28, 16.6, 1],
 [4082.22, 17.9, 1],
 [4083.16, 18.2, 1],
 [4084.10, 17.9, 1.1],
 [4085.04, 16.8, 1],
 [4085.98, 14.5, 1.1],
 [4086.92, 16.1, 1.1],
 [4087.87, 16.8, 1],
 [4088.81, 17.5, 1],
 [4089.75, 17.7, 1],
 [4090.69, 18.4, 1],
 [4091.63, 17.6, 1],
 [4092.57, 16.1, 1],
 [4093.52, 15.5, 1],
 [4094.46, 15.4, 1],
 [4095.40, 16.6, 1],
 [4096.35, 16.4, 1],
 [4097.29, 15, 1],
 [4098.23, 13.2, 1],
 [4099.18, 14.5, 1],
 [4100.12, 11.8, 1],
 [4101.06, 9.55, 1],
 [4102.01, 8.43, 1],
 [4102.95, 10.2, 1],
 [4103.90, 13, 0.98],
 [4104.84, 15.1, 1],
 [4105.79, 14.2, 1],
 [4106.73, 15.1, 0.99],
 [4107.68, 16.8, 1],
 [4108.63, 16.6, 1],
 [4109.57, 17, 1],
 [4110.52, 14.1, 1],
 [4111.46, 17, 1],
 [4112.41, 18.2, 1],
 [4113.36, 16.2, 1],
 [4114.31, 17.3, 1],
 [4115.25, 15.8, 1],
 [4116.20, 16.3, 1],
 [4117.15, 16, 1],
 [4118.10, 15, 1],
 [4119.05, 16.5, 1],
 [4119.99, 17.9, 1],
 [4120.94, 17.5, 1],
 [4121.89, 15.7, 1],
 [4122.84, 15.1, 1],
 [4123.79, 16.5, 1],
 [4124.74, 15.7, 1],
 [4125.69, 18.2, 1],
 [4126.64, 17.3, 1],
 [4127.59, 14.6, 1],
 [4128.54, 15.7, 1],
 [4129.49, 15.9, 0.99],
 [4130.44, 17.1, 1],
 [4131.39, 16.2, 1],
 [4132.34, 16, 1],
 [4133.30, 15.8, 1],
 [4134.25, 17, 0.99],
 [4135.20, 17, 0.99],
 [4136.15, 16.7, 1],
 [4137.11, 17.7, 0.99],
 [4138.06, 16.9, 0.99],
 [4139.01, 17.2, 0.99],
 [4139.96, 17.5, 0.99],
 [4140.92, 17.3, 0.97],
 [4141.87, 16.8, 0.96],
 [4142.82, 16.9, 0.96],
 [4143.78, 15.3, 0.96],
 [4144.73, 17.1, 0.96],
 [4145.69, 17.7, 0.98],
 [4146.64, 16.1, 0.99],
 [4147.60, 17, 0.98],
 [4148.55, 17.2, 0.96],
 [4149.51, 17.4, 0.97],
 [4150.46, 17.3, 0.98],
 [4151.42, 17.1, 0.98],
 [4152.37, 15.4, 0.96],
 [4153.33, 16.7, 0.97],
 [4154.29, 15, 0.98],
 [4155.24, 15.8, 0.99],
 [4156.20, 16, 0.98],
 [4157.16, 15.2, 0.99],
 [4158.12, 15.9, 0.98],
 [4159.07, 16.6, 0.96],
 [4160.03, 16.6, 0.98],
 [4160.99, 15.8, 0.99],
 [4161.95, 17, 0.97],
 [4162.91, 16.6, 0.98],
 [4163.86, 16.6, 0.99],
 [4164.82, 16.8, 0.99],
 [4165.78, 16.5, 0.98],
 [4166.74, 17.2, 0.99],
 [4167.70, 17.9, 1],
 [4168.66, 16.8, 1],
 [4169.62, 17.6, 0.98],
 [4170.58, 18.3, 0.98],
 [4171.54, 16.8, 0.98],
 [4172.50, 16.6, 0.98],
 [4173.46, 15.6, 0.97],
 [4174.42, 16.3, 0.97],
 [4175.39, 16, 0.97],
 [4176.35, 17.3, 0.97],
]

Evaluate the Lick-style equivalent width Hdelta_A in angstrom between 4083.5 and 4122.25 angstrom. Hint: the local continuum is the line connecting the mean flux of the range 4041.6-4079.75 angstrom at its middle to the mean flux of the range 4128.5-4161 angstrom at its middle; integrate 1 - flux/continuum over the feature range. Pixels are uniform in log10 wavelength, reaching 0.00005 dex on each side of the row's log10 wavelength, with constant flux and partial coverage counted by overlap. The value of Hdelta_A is 2.37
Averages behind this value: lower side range 16.6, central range 15.6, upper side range 16.6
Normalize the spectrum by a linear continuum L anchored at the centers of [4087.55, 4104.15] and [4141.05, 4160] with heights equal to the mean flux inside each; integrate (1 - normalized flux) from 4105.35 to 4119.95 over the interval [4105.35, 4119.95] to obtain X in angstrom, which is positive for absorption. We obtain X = -0.9 angstrom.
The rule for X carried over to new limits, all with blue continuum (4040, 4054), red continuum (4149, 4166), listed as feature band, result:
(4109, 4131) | 0.3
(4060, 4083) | 0.7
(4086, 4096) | 0.0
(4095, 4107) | 2.5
